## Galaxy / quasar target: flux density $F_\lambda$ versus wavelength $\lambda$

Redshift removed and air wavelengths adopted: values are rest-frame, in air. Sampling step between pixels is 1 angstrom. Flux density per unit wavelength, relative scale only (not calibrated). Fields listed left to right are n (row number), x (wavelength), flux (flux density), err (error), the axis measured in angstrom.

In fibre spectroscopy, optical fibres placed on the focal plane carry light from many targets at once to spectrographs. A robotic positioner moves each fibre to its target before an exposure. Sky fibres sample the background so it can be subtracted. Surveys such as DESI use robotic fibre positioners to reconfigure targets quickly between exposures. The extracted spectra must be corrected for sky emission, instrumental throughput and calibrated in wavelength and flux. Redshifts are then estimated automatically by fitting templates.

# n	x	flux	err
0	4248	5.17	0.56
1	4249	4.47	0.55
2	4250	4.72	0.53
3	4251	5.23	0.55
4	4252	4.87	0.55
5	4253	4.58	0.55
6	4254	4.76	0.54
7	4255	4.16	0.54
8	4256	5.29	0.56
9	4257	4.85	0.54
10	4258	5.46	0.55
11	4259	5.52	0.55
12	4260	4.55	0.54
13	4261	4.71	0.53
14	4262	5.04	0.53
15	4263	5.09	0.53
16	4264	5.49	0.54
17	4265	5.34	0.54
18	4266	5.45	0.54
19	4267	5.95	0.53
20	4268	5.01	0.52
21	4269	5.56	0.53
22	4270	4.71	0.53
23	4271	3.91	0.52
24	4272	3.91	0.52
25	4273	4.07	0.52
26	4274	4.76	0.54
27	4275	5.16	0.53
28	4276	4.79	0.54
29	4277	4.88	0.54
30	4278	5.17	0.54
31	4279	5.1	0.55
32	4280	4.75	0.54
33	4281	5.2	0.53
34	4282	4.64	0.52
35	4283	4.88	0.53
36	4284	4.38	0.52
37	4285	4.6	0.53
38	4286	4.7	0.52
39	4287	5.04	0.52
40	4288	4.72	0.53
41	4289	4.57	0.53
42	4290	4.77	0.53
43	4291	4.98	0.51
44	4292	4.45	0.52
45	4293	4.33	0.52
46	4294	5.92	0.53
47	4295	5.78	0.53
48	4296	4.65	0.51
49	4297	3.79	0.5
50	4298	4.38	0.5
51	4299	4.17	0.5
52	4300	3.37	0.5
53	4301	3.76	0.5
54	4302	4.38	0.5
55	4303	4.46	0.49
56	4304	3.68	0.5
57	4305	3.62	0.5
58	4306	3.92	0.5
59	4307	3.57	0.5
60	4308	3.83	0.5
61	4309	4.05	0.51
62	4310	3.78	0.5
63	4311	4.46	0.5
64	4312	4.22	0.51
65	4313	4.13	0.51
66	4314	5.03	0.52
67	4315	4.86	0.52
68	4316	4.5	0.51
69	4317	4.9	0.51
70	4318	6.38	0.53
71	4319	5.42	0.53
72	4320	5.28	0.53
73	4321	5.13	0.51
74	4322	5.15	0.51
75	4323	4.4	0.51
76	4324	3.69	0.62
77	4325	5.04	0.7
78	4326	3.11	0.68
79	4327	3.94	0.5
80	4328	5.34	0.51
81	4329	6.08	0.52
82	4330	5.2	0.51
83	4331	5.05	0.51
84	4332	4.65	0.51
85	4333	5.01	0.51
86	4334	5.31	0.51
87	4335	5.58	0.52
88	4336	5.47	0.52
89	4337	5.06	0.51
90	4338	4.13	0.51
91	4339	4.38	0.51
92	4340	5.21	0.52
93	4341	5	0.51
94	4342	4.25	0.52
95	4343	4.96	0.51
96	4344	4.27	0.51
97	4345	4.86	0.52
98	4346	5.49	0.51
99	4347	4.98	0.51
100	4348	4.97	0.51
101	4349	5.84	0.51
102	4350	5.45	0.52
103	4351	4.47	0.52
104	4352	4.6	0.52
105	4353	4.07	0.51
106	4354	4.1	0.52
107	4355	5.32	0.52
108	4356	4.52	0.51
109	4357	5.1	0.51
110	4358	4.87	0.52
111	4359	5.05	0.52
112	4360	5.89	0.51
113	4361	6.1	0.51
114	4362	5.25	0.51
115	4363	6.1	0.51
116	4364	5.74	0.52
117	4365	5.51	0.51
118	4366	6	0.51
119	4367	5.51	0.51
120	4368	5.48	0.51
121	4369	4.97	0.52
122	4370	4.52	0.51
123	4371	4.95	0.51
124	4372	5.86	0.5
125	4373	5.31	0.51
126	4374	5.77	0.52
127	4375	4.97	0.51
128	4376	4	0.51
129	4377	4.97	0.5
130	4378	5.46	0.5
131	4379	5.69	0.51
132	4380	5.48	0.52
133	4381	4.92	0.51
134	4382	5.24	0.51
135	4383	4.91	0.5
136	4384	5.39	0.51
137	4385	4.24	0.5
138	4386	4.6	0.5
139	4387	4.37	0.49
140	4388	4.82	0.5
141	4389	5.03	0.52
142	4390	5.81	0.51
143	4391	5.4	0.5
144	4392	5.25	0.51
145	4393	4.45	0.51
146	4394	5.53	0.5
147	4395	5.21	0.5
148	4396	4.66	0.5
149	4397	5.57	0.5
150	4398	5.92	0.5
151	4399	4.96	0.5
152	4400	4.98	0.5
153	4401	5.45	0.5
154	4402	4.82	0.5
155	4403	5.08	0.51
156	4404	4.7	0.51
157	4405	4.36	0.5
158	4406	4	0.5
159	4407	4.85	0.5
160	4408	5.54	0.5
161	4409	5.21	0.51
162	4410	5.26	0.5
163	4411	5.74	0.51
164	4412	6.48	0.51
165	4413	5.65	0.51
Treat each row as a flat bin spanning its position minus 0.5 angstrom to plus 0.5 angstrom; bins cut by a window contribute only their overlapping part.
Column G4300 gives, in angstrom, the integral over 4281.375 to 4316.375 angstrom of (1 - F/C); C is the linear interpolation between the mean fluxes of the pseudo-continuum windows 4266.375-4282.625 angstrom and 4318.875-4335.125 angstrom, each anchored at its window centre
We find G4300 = 3.2 angstrom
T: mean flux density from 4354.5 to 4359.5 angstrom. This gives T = 4.97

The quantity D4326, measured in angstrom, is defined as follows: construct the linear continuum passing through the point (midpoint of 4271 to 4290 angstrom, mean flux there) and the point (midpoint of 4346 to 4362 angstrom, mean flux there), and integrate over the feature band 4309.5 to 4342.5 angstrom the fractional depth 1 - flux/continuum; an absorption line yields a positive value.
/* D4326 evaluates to 0.7 angstrom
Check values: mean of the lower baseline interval 4.72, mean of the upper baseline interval 5.04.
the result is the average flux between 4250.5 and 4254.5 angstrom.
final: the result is 4.86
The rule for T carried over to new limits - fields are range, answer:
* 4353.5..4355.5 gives 4.71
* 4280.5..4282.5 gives 4.92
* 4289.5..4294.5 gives 4.89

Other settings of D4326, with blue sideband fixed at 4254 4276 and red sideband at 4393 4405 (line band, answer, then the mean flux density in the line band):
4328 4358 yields 0.53 angstrom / 4.95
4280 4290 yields 0.44 angstrom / 4.75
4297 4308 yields 2.36 angstrom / 3.92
